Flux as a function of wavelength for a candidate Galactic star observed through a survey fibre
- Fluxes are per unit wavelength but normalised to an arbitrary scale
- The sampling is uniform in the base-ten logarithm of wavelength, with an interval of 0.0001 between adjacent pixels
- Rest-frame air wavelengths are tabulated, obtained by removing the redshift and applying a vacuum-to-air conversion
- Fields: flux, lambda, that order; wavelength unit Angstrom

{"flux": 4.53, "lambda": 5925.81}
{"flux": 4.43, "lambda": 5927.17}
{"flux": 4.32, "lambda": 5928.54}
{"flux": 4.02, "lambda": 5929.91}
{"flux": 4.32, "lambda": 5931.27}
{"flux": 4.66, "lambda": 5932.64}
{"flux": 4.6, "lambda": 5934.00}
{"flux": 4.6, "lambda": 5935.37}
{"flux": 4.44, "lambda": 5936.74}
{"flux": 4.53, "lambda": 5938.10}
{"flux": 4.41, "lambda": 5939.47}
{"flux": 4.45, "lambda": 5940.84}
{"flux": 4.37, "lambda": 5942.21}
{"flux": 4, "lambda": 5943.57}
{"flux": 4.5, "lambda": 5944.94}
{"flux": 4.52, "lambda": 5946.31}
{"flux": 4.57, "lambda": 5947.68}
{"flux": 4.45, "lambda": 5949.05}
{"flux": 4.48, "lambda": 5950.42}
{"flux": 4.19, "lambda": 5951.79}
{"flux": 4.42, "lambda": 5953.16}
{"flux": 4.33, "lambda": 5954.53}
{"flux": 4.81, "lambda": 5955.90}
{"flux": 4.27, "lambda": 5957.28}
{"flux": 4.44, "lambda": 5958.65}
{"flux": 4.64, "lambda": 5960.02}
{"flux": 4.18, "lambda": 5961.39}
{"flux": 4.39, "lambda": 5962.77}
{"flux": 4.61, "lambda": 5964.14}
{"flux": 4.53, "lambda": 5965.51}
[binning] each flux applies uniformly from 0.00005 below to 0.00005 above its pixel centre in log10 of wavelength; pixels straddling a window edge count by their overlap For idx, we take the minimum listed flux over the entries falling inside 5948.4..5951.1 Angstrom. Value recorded 4.45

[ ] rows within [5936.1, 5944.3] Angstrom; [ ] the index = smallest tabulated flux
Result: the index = 4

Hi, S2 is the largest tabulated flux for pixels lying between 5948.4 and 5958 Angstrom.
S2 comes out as 4.81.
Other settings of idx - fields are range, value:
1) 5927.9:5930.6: 4.02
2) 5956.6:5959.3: 4.27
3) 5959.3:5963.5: 4.18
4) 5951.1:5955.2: 4.19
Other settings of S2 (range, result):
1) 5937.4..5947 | 4.53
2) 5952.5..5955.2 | 4.42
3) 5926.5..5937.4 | 4.66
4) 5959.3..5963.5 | 4.64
